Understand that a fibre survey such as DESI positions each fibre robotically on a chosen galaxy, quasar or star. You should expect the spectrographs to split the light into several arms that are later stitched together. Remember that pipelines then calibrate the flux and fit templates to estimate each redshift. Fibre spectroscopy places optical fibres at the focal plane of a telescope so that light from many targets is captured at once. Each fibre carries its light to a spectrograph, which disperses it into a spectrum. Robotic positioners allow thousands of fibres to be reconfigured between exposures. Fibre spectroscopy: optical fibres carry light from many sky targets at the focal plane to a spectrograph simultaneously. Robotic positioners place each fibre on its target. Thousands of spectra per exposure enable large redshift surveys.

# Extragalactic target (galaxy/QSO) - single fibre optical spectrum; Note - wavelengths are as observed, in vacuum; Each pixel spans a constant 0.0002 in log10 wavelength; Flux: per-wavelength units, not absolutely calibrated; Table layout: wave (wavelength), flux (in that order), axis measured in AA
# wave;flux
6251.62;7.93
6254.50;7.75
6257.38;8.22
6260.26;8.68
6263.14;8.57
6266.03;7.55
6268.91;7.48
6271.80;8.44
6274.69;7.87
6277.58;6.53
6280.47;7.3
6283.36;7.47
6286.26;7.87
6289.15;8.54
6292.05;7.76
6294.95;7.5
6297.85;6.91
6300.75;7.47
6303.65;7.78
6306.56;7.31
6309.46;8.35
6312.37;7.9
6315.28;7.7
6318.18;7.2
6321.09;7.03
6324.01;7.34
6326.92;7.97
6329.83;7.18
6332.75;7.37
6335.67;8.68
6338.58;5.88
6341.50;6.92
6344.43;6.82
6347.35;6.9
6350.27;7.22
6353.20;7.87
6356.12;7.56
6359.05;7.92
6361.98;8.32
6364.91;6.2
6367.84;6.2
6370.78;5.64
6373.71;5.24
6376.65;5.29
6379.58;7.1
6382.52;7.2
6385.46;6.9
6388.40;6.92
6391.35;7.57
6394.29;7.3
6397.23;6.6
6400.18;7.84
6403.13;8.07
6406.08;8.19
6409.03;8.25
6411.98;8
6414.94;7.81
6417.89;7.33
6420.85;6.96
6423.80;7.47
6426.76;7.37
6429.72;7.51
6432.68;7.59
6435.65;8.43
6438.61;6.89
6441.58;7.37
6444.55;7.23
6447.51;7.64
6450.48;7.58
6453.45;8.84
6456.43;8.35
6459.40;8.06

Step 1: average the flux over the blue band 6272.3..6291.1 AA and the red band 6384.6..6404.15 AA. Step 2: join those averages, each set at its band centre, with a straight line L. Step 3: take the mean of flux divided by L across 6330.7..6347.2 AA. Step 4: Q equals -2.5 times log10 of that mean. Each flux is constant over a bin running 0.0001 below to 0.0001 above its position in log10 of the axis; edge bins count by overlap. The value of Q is 0.05 mag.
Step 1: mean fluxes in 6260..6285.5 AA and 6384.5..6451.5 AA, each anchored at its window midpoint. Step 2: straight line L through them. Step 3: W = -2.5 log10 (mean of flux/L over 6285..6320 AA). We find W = 0.00 mag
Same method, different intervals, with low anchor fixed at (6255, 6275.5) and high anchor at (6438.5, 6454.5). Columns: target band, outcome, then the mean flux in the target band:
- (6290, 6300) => 0.08 mag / 7.46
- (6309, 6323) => 0.06 mag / 7.57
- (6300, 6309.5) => 0.05 mag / 7.65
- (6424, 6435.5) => 0.01 mag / 7.59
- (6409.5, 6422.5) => 0.02 mag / 7.58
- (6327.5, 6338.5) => 0.06 mag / 7.53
